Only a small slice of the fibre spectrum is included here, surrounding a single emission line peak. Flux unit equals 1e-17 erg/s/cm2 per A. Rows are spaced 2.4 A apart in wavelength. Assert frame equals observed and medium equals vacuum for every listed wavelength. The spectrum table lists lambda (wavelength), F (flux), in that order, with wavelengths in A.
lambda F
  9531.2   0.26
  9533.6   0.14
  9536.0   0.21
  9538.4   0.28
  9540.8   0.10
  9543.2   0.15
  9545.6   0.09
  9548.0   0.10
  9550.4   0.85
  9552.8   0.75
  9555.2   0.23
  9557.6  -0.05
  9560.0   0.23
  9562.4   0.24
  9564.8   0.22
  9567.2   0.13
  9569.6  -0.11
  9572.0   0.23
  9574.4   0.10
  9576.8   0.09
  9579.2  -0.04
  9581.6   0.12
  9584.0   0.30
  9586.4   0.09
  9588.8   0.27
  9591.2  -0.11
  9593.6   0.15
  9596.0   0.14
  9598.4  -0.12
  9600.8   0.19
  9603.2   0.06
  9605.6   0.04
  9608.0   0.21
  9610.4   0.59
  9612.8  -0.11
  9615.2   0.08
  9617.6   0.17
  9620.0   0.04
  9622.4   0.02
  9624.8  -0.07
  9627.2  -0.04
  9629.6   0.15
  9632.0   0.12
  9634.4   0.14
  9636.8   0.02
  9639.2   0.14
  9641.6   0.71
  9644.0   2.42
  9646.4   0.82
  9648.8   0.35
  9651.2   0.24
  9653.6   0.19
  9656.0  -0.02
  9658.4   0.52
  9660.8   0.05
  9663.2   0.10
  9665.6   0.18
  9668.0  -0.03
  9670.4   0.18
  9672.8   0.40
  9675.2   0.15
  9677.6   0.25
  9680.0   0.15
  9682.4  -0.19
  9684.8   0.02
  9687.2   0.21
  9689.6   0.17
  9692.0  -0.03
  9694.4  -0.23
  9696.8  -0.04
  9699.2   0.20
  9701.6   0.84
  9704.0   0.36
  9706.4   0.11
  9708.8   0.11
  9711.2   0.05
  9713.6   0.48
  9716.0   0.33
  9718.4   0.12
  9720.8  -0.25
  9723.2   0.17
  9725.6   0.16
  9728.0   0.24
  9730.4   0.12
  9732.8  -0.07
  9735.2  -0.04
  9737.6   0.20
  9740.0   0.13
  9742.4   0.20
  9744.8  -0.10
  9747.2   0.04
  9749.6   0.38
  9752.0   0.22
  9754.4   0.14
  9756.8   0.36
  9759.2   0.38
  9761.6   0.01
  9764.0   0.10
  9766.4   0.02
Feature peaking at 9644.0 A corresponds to [O III]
